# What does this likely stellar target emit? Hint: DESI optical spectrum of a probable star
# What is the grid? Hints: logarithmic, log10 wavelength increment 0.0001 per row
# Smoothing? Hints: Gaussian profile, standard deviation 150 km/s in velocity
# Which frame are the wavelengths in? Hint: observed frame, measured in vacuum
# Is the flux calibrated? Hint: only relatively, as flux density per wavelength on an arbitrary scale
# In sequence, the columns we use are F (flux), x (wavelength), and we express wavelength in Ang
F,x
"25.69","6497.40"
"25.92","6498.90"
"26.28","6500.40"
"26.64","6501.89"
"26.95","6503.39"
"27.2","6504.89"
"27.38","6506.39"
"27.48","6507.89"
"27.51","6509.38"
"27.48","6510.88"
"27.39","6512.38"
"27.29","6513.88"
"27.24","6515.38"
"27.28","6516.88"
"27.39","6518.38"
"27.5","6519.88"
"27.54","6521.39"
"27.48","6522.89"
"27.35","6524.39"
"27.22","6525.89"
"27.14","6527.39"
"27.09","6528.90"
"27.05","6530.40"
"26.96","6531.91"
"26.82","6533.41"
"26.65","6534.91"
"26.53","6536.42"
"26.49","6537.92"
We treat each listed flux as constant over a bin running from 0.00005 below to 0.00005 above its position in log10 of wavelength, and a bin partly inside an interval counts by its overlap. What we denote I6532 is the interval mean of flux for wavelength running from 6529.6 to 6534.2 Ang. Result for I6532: 27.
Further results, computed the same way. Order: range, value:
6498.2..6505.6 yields 26.6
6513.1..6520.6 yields 27.3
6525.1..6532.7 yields 27.1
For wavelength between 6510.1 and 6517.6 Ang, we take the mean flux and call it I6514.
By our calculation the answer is 27.3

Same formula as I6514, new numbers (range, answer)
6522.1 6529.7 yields 27.3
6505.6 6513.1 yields 27.5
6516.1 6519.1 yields 27.3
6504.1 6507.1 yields 27.2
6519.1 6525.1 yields 27.5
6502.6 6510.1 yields 27.3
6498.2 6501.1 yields 26.1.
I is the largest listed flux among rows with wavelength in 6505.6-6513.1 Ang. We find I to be 27.51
